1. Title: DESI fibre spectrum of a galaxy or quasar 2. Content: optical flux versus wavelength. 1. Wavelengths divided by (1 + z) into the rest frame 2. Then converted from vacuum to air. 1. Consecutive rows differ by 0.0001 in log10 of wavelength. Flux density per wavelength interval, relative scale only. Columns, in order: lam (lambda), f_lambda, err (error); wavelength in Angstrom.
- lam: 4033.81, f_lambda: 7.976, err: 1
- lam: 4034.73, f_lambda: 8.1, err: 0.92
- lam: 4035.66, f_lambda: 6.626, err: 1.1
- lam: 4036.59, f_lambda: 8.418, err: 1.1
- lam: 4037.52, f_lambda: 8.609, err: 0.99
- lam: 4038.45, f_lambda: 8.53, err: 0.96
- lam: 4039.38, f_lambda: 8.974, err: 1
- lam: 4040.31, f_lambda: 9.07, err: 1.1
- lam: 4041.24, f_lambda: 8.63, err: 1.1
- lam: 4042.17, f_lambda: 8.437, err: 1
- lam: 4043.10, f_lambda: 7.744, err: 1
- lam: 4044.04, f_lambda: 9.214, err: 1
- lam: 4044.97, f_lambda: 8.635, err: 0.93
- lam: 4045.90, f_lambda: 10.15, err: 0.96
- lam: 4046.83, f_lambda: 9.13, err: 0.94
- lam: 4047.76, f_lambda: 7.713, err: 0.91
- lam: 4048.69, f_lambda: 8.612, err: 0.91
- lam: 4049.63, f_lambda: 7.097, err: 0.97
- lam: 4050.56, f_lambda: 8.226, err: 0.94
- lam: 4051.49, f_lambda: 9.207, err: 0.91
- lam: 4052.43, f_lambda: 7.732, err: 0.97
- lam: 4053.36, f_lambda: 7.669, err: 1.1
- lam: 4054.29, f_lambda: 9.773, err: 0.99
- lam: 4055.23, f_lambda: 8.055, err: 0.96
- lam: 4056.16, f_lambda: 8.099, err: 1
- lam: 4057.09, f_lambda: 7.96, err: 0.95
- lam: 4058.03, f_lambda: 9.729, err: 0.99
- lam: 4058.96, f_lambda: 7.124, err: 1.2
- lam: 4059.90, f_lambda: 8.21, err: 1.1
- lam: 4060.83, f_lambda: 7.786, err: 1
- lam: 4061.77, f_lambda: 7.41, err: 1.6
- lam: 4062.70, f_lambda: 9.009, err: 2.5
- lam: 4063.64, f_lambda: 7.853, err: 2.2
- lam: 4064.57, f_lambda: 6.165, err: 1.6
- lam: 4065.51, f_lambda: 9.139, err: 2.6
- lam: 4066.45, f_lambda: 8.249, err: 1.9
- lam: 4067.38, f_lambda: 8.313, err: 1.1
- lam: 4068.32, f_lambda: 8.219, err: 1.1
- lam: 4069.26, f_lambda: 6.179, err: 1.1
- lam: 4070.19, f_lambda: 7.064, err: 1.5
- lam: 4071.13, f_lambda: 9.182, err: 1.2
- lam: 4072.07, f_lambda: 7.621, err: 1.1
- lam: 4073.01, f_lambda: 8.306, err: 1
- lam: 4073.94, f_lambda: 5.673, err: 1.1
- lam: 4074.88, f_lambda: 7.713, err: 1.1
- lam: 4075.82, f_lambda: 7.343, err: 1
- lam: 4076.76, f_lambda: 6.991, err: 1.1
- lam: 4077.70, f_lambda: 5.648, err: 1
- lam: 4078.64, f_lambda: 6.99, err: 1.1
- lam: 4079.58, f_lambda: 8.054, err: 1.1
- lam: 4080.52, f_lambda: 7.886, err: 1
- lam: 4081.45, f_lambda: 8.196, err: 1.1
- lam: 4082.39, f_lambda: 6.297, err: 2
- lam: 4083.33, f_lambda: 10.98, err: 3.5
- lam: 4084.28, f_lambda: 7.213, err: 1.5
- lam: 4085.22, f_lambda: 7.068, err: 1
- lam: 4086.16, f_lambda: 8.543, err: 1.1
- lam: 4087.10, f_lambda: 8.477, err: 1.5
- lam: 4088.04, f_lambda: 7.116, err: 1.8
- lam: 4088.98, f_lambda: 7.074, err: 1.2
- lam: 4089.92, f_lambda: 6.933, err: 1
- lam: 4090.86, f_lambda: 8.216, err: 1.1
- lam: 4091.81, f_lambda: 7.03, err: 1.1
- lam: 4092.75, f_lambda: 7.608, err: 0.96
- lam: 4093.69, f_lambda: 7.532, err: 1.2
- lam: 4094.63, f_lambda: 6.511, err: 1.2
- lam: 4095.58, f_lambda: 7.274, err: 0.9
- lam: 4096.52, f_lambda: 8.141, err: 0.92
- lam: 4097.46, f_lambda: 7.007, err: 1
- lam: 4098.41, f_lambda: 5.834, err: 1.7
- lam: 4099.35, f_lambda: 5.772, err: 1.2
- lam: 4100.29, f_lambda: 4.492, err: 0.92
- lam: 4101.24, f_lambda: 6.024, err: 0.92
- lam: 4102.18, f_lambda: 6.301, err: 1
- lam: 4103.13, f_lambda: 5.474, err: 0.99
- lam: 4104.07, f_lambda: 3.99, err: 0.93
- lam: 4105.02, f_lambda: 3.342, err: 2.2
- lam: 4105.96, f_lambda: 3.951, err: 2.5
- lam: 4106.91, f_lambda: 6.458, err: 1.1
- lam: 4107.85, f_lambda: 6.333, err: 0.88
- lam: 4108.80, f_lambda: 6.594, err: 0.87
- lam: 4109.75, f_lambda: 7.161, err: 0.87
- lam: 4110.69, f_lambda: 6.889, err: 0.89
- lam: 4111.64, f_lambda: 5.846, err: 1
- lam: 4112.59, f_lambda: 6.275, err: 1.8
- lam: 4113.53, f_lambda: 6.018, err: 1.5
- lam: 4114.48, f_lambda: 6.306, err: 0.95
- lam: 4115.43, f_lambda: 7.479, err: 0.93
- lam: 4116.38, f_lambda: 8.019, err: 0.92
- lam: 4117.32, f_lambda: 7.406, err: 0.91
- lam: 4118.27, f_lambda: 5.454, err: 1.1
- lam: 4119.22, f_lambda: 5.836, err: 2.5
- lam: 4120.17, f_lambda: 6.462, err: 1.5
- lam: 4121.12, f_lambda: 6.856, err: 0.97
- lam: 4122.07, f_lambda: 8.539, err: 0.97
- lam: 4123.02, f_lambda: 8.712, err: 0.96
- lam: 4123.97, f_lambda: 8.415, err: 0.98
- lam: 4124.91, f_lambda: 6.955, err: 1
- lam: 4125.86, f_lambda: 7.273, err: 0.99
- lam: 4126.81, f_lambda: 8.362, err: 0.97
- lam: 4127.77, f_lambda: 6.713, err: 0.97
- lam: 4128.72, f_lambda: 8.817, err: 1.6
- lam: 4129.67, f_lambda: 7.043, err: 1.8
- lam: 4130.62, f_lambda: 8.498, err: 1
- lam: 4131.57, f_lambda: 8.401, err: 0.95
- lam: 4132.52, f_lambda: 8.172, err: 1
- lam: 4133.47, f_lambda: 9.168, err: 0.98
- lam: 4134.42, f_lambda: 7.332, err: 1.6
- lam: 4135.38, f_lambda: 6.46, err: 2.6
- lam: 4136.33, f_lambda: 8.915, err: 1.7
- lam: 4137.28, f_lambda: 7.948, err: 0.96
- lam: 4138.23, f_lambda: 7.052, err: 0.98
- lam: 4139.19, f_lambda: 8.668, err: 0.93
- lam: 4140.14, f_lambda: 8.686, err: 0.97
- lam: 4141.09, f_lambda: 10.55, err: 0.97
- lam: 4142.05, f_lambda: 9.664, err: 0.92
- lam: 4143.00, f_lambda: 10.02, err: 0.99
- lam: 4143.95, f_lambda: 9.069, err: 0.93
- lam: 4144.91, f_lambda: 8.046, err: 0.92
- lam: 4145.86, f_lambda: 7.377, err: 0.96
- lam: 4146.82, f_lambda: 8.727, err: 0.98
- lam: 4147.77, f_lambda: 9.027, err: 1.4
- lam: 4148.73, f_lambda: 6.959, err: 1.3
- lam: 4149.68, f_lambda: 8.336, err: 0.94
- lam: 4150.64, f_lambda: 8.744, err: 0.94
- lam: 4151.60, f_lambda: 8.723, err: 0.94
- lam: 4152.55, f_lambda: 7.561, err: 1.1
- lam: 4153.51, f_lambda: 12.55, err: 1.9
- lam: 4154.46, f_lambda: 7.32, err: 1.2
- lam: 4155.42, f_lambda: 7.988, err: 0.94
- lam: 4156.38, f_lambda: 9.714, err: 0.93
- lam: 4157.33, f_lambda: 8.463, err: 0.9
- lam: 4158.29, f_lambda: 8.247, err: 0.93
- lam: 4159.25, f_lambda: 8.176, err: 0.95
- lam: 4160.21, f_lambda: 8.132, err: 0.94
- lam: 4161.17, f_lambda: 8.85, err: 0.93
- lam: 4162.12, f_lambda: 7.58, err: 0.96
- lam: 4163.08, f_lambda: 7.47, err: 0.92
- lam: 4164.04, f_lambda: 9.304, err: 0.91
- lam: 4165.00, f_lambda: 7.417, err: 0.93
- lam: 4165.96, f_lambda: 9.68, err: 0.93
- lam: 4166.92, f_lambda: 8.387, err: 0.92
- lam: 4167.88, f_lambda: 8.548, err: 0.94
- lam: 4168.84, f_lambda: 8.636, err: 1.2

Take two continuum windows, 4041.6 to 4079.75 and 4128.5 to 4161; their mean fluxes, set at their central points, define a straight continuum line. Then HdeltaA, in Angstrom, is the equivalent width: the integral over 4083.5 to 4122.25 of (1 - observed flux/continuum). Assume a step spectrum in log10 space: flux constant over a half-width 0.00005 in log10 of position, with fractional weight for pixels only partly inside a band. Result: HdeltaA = 7.6 Angstrom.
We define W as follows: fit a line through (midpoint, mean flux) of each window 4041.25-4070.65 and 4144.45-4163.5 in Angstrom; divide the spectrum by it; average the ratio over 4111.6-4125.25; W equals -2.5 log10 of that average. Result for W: 0.19 mag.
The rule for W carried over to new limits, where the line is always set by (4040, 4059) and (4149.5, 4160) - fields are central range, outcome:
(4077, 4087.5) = 0.11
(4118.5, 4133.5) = 0.13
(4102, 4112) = 0.46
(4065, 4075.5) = 0.10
